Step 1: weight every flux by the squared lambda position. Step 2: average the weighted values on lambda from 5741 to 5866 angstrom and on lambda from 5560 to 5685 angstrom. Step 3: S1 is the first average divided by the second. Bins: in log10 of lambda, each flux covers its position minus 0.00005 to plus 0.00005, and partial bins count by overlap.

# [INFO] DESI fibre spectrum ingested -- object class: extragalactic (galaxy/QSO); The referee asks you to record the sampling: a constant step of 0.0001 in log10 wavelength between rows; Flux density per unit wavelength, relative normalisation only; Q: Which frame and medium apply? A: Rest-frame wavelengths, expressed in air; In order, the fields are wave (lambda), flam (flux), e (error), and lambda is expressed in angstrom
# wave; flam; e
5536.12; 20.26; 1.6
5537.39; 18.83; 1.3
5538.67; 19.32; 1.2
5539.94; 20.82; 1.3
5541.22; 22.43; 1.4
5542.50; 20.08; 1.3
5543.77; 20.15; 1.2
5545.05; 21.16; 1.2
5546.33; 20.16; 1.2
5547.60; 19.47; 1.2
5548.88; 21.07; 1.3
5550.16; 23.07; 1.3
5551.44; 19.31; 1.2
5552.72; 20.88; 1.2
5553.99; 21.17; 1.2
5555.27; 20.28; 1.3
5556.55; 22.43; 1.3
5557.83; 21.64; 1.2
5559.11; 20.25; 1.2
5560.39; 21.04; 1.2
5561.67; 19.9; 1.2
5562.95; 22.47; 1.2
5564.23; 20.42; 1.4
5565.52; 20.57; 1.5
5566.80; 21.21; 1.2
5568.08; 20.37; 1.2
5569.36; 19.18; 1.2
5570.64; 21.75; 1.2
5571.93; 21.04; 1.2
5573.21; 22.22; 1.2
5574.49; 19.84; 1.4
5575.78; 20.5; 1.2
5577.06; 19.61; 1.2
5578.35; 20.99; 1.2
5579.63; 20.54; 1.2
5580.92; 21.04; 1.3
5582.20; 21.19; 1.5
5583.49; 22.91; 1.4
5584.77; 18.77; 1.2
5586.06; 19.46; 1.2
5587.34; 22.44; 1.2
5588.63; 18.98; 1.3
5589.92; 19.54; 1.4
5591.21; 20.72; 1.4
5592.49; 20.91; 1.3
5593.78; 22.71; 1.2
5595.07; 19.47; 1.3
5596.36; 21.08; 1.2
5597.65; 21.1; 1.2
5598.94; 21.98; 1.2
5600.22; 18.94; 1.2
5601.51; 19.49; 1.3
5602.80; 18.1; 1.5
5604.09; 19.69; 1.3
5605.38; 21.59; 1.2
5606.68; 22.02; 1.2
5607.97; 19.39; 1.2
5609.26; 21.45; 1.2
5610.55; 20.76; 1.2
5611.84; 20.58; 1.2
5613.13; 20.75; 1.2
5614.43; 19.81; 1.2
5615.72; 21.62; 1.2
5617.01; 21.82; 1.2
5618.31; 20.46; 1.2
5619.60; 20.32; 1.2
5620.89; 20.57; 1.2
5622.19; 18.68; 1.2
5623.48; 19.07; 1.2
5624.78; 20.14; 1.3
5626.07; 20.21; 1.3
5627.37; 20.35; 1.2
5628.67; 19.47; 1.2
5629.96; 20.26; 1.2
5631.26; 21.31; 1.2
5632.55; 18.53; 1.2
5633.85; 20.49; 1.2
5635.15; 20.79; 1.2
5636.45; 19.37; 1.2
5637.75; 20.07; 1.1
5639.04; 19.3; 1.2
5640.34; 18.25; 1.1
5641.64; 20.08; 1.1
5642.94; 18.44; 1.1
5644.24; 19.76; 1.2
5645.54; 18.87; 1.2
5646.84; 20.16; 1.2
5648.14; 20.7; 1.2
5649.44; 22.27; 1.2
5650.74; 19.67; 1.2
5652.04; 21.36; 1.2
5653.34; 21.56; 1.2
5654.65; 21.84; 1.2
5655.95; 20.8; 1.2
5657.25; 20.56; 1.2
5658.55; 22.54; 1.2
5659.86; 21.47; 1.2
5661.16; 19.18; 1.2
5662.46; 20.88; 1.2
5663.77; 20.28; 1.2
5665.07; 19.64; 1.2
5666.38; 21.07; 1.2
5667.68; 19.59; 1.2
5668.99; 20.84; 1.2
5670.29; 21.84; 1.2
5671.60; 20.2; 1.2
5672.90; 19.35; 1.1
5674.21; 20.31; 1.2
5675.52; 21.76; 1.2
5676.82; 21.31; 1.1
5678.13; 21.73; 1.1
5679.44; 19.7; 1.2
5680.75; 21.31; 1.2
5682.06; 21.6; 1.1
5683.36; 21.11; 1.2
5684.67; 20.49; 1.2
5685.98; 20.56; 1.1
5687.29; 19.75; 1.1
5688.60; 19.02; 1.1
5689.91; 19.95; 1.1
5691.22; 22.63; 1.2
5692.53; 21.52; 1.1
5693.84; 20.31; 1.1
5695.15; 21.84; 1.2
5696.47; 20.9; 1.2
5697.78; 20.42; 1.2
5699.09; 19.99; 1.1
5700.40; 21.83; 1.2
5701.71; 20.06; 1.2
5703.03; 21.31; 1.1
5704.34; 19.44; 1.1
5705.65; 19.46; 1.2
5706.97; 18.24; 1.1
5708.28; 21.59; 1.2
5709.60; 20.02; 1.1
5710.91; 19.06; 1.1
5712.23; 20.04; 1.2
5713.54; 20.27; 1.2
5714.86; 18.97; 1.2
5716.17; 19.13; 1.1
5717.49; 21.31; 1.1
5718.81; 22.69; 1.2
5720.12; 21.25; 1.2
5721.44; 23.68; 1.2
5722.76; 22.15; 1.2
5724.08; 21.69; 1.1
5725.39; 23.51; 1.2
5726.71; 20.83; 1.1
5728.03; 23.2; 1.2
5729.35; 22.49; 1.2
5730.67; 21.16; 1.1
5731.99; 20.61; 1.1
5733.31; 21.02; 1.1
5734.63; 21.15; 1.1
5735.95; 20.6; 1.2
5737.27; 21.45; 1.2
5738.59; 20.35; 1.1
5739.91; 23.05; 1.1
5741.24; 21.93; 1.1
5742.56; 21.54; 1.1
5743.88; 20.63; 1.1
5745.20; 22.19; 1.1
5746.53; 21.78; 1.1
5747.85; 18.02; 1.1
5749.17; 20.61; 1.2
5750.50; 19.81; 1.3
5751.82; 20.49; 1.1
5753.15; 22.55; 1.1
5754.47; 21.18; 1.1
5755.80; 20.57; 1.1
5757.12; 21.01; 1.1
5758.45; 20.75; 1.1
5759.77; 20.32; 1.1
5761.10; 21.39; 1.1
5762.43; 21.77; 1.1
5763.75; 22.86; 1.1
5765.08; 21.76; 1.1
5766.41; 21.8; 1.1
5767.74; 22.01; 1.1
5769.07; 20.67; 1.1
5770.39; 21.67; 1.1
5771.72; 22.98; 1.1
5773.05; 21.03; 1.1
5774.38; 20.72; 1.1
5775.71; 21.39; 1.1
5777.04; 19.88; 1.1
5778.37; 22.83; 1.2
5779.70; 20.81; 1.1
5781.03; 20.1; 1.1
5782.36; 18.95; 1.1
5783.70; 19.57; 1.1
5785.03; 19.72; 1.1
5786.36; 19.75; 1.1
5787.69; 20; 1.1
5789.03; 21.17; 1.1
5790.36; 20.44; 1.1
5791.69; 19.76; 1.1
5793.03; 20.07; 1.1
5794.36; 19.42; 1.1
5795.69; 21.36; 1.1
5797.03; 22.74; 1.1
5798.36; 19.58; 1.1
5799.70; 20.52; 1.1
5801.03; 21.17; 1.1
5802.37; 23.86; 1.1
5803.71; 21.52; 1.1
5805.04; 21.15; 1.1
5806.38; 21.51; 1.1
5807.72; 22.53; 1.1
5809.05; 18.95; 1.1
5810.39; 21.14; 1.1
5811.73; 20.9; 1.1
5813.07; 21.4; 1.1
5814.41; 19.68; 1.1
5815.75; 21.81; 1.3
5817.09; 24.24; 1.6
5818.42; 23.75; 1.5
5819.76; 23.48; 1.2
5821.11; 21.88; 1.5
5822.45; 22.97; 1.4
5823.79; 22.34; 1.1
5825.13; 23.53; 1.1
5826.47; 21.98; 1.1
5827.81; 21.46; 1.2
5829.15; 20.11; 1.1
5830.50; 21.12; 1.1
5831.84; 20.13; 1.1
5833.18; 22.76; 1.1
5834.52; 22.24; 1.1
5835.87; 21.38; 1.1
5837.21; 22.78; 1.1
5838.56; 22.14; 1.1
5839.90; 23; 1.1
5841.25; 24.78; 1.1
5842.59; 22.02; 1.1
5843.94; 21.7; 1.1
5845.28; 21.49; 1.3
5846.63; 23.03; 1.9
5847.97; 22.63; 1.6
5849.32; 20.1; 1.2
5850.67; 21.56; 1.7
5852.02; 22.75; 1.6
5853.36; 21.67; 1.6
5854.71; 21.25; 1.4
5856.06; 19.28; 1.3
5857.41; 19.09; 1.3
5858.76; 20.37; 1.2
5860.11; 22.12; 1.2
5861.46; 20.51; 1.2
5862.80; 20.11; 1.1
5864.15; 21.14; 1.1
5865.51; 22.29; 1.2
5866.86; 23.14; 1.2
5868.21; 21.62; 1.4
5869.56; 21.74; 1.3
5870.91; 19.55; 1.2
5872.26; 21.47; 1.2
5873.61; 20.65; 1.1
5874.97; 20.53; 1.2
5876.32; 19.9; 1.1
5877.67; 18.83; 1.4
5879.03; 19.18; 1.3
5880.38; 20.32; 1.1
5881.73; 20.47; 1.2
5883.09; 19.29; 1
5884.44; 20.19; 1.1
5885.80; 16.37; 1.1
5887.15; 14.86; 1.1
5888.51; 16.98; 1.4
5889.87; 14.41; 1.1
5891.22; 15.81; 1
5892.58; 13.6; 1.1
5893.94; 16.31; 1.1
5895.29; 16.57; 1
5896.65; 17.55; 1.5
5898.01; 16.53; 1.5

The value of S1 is 1.11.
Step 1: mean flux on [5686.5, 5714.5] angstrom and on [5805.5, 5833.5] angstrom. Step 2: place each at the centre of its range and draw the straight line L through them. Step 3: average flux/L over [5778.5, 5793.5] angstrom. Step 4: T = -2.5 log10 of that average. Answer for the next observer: 0.07 mag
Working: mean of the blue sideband 20.3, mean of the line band 20.1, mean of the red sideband 21.8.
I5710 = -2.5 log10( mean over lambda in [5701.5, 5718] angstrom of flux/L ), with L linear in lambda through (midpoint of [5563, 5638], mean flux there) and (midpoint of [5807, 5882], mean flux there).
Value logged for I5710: 0.055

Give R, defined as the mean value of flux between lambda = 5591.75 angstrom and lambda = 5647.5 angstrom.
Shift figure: 20.2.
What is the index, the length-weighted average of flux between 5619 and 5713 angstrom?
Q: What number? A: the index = 20.4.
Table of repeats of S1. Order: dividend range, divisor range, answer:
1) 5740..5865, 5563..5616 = 1.12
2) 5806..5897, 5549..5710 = 1.09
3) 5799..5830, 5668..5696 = 1.10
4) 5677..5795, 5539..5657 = 1.07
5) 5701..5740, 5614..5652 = 1.08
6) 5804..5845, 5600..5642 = 1.17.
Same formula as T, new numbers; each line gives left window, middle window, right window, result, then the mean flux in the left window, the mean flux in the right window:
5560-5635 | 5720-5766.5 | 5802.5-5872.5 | -0.009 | 20.5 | 21.7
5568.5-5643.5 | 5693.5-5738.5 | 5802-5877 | 0.001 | 20.3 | 21.6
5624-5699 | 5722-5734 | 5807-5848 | -0.038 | 20.5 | 22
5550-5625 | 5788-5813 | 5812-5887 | 0.011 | 20.6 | 21.3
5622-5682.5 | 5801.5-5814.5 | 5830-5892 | -0.040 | 20.4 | 20.6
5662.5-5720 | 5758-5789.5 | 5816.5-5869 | 0.014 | 20.5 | 21.9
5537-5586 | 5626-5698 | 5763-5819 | 0.021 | 20.7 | 21.1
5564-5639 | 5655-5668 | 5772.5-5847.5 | 0.004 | 20.4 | 21.4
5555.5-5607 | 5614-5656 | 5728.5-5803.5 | 0.032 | 20.7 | 21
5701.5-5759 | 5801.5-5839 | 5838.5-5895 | -0.074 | 21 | 20.1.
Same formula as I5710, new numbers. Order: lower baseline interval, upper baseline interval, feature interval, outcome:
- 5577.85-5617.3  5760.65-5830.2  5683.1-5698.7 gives 0.01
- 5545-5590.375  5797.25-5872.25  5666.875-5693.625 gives 0.02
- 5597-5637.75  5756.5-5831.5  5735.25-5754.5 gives 0.00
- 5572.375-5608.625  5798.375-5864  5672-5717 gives 0.03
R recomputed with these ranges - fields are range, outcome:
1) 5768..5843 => 21.4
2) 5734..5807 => 21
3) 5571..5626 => 20.5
